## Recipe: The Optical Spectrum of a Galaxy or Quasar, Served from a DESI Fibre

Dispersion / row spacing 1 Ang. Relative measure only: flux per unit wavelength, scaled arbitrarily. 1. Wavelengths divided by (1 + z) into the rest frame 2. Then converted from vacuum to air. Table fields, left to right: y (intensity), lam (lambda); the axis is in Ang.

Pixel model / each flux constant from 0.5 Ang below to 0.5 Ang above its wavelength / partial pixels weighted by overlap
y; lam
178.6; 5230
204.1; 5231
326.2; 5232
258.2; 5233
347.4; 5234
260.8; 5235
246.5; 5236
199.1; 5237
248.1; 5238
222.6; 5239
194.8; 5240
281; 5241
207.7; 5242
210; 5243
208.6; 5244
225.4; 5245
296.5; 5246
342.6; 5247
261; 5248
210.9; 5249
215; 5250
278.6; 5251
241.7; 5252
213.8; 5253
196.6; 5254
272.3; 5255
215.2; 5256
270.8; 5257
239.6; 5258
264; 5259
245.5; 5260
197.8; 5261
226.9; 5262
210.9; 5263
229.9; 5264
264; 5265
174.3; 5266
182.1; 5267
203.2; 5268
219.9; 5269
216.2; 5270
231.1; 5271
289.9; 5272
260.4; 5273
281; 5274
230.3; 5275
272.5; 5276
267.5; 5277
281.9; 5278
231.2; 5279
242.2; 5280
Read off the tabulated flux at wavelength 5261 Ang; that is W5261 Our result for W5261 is 197.8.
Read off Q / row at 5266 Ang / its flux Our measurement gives 174.3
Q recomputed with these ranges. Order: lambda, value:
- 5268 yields 203.2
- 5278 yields 281.9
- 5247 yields 342.6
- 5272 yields 289.9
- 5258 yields 239.6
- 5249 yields 210.9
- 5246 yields 296.5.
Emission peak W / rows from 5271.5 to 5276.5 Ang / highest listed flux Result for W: 289.9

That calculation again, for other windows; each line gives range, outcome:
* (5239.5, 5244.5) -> 281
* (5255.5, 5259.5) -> 270.8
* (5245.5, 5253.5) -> 342.6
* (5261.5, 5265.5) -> 264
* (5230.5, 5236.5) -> 347.4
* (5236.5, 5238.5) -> 248.1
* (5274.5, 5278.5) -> 281.9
